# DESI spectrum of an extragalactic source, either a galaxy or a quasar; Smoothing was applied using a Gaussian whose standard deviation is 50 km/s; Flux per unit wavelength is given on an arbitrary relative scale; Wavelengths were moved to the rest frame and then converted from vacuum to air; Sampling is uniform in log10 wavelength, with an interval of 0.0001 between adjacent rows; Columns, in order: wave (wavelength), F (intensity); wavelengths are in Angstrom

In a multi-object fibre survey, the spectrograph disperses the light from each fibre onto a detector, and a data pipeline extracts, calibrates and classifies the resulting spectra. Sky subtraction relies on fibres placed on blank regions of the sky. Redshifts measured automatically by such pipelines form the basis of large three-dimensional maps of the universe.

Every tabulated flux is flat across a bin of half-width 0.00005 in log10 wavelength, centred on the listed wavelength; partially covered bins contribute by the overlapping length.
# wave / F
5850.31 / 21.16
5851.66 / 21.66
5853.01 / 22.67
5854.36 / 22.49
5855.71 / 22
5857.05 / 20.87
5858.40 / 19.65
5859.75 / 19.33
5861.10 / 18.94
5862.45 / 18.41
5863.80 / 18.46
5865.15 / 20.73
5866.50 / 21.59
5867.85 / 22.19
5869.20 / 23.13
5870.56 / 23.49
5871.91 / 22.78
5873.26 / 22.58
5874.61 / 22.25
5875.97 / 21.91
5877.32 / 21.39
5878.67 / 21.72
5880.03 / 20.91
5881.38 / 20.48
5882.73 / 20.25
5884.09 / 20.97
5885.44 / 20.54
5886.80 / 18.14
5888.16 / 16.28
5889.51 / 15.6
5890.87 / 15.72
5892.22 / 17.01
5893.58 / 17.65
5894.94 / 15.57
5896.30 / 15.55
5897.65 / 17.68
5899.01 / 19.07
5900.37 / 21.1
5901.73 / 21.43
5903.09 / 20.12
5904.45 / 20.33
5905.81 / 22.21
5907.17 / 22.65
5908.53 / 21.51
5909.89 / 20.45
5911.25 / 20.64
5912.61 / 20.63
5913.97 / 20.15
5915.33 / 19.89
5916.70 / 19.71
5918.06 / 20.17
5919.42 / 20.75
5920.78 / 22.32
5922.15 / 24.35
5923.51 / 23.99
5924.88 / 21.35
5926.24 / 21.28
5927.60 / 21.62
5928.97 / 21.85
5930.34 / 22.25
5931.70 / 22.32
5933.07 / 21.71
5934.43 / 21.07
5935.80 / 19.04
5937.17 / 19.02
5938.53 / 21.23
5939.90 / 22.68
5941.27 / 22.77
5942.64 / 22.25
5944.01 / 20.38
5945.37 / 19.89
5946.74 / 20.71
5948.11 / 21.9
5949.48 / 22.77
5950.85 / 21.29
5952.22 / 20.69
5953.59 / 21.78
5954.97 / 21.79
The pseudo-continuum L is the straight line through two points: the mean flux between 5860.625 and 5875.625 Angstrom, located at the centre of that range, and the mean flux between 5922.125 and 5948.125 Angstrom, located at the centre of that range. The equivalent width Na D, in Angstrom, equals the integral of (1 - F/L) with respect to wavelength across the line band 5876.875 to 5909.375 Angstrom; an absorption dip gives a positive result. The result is 3.2 Angstrom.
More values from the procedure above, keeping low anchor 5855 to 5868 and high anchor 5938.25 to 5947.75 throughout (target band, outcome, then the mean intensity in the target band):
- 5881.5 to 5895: 1.7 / 18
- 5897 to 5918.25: 0.4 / 20.5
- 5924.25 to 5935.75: -0.2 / 21.5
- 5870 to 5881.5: -0.9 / 22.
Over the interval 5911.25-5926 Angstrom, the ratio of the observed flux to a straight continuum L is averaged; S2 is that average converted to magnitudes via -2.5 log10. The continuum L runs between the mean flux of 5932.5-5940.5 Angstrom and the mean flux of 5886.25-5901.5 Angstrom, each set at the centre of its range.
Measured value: -0.10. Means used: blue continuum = 17.3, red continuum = 20.8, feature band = 21.3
